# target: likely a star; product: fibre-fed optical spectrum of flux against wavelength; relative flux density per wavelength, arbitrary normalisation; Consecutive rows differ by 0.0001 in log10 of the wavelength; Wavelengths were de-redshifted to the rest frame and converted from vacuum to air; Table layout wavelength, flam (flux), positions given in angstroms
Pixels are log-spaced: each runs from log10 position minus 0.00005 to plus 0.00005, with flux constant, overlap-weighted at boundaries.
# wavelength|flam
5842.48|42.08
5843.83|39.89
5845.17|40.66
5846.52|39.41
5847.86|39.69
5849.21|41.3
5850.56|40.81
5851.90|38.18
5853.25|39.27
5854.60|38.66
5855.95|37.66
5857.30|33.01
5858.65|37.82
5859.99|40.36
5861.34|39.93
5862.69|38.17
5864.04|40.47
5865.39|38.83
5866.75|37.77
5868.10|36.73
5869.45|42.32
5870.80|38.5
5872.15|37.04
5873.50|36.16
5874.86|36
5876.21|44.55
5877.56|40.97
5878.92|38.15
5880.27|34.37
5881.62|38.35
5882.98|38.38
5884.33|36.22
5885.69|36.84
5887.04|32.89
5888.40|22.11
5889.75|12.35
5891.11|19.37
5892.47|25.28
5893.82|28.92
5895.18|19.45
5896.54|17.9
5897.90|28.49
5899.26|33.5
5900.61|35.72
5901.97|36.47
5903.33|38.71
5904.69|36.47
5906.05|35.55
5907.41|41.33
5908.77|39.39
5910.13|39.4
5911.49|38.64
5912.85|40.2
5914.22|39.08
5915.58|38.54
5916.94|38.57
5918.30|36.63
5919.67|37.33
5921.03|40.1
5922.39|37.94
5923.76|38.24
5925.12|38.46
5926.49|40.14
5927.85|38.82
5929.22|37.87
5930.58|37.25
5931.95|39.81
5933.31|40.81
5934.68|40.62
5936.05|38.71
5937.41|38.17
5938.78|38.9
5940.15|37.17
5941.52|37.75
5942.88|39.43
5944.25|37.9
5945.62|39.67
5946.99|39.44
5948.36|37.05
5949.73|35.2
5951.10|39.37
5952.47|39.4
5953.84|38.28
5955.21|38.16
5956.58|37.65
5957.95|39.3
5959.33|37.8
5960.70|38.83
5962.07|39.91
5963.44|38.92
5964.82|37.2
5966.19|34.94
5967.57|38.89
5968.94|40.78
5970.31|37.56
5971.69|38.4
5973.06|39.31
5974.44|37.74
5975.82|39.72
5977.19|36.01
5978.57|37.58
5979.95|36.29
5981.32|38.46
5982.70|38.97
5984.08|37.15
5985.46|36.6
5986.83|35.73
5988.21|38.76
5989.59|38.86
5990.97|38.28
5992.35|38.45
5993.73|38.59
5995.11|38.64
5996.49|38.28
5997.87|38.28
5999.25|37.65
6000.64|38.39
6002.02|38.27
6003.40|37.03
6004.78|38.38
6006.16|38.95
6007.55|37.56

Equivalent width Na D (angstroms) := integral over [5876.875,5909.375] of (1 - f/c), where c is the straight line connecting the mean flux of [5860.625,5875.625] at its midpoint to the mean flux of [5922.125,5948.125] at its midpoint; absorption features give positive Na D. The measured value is 5.5 angstroms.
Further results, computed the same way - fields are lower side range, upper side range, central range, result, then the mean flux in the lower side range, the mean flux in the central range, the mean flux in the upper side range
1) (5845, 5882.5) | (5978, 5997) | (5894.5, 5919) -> 2.0 angstroms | 38.7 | 35.2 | 37.9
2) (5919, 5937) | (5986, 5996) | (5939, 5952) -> 0.2 angstroms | 38.9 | 38.2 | 38.2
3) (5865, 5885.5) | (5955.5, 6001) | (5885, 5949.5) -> 4.7 angstroms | 38.2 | 35.4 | 38.1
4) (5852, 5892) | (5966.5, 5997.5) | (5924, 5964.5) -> -1.4 angstroms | 35.9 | 38.6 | 38.1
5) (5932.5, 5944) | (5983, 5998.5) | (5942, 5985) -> 0.3 angstroms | 38.9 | 38.2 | 38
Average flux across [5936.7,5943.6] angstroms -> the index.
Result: 38.3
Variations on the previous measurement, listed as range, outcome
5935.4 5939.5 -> 38.6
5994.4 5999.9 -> 38.2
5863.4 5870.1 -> 39.2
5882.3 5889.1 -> 33.2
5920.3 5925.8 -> 38.7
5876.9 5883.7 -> 38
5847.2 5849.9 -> 40.4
